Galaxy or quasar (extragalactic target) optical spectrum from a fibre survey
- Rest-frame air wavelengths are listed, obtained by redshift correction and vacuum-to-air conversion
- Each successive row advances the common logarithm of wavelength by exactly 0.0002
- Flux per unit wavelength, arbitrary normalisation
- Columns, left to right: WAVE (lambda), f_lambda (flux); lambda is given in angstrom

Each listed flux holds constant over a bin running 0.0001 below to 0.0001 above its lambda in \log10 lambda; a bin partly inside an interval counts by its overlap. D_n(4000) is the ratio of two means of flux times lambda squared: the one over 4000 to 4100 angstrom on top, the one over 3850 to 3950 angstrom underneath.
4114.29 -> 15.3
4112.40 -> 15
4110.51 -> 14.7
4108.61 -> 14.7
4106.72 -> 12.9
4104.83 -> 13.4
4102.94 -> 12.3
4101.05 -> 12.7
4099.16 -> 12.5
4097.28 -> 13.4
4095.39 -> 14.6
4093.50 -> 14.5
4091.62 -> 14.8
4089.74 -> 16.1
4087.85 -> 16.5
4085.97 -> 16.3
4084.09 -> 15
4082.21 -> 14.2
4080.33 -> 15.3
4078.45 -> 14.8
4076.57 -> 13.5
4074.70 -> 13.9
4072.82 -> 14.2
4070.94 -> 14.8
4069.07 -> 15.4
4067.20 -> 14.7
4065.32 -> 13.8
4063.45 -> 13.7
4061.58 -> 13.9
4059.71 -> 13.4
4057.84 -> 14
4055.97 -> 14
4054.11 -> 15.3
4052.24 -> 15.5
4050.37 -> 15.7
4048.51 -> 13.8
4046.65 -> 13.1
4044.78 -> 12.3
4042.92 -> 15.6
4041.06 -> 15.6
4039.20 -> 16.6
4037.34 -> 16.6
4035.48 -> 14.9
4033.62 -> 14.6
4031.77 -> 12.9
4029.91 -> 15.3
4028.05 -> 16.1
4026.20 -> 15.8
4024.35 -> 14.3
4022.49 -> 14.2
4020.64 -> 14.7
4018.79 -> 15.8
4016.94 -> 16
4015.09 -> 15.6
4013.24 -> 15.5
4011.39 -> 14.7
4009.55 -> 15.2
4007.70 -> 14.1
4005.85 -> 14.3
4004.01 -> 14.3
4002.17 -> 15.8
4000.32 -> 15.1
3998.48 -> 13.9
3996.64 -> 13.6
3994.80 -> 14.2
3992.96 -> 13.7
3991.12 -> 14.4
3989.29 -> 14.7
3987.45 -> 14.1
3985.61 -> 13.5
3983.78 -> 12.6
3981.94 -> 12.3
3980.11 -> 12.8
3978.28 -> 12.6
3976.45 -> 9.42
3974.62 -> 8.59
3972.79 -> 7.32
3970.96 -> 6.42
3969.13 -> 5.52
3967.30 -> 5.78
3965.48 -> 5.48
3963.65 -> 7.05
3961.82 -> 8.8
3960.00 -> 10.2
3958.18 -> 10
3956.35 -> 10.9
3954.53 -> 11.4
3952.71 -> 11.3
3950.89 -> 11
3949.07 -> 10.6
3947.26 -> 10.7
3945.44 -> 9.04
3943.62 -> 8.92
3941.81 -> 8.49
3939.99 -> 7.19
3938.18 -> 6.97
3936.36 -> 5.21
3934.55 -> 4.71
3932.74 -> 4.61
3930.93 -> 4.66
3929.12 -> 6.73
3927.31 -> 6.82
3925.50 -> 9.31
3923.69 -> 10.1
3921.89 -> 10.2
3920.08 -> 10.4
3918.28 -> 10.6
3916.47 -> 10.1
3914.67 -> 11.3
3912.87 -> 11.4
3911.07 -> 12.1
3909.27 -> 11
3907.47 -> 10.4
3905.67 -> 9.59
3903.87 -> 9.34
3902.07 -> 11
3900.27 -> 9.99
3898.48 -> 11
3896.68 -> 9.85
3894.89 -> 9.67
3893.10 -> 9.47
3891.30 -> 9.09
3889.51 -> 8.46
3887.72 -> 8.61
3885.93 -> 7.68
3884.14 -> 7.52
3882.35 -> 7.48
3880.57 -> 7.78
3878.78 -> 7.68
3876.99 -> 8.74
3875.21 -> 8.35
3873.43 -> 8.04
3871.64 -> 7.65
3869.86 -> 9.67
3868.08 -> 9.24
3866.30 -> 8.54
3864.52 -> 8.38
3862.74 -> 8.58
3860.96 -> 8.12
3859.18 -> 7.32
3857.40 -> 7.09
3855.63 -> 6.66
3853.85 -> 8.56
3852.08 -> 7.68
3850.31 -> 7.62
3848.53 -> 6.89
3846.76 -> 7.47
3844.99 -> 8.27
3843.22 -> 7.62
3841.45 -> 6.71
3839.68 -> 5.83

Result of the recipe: 1.8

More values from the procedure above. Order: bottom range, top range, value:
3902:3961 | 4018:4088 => 1.69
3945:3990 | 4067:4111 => 1.51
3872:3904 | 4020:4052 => 1.81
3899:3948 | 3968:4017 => 1.50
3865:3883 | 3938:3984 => 1.16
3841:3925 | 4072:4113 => 1.78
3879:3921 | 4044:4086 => 1.60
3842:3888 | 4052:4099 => 2.04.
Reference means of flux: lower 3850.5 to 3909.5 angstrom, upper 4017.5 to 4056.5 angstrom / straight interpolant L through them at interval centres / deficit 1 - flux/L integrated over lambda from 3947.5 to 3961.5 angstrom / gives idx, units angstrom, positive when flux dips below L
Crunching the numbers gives 1.1 angstrom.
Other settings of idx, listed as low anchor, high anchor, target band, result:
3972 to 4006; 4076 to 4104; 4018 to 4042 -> -2.8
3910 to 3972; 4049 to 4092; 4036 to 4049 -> -1.4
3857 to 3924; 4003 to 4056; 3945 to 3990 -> 8.5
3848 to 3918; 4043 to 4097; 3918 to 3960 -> 7.7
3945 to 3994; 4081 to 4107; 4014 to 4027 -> -3.5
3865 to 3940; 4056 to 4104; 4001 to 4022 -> -5.0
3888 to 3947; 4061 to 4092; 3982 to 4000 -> -3.3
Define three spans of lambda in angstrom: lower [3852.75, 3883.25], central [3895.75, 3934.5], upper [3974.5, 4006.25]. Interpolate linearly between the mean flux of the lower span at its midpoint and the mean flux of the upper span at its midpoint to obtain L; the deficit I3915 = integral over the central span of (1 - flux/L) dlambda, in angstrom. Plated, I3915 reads 2.4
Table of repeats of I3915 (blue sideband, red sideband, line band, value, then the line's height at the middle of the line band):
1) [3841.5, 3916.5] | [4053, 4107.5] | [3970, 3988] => 1.03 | 11.5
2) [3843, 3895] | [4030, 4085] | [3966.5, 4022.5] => -2.06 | 12.4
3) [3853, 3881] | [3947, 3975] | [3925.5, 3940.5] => 4.46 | 8.59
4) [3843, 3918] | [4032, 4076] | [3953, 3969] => 3.93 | 11.5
